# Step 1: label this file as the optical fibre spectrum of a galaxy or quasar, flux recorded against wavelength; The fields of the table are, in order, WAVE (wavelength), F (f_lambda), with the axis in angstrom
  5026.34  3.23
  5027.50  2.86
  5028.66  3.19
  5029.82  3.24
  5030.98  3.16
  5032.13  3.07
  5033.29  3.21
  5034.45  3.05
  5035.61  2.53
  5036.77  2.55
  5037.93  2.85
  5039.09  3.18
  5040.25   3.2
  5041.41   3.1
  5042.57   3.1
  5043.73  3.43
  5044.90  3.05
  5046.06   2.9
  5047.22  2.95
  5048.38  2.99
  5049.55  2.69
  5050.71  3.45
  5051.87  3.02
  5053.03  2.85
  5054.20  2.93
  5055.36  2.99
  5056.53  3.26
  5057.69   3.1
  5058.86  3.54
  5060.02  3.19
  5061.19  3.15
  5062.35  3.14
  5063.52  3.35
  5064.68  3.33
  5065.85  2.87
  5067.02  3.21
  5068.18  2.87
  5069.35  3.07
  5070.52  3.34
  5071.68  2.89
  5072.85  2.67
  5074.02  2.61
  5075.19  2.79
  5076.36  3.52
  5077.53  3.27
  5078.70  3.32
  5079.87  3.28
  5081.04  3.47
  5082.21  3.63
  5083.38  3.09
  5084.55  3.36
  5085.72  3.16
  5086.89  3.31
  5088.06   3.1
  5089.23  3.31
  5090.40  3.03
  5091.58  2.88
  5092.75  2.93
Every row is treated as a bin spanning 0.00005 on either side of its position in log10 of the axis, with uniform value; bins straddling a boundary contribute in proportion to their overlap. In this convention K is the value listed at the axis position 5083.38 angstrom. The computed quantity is 3.09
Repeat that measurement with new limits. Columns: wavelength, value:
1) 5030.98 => 3.16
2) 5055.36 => 2.99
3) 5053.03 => 2.85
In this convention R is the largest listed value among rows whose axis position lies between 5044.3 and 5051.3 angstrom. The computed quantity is 3.45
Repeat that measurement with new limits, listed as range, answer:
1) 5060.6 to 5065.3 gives 3.35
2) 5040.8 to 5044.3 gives 3.43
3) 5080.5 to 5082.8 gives 3.63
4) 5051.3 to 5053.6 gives 3.02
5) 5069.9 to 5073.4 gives 3.34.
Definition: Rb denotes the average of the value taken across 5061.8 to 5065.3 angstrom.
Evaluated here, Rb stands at 3.27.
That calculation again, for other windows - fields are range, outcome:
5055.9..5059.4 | 3.29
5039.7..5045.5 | 3.17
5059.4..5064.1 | 3.21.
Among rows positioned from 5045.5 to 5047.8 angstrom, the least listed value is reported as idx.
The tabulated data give 2.9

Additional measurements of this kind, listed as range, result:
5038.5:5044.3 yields 3.1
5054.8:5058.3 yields 2.99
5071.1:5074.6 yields 2.61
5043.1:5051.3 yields 2.69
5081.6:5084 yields 3.09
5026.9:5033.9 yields 2.86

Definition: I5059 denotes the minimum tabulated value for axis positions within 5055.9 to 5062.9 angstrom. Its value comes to 3.1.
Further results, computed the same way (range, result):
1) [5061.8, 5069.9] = 2.87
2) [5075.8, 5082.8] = 3.27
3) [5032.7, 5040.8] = 2.53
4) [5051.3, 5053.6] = 2.85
